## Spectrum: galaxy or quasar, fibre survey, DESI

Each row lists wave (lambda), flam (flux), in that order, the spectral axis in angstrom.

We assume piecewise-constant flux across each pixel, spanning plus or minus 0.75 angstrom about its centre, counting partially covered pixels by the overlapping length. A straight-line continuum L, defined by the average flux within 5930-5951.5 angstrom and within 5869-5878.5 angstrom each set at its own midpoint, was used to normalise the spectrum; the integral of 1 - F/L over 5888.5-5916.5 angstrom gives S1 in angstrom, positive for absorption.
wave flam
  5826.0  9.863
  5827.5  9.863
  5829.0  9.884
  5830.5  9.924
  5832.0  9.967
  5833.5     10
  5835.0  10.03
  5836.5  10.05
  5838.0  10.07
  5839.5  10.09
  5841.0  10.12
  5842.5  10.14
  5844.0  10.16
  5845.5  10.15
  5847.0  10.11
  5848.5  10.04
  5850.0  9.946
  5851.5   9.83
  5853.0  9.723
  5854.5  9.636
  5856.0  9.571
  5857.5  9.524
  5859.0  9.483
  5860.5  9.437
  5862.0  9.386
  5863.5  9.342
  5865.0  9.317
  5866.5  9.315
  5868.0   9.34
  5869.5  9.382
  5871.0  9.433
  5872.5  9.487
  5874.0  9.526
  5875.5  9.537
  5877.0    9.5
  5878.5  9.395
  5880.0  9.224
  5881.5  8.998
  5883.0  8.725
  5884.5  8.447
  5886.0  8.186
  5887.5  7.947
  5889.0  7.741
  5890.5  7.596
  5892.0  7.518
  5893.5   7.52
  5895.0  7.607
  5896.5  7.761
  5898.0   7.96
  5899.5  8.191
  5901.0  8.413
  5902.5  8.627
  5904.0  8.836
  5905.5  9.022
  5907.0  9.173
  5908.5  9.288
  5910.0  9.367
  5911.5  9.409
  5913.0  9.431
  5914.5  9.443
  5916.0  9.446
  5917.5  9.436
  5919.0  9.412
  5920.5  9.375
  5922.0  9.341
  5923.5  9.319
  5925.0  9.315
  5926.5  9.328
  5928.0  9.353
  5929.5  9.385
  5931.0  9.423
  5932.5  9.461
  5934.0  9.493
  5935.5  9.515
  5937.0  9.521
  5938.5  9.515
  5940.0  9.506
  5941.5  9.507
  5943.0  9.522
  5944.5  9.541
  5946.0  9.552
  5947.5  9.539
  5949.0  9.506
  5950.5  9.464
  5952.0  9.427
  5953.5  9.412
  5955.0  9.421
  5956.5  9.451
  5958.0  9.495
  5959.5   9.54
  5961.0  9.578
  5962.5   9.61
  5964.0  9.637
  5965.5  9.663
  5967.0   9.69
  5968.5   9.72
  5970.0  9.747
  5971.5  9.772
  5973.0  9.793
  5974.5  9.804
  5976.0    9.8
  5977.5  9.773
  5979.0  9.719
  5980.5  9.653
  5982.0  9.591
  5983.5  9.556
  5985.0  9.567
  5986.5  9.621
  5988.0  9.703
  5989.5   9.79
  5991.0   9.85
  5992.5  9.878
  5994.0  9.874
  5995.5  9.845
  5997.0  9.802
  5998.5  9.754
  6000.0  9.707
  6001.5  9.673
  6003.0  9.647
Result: 2.8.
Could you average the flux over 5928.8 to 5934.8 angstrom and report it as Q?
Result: 9.44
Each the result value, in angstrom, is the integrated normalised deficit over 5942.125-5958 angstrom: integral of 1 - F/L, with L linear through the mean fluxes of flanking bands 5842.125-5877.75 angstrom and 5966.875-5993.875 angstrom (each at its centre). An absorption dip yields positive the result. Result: 0.4 angstrom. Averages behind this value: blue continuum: 9.63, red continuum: 9.73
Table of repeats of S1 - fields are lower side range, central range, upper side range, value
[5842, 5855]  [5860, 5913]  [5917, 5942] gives 5.0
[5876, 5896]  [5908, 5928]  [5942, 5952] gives -0.9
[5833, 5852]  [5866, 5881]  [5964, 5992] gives 0.9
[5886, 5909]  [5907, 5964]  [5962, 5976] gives -2.9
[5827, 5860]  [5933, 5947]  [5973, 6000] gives 0.4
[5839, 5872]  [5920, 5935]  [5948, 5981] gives 0.4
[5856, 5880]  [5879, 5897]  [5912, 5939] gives 2.5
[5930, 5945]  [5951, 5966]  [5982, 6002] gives 0.1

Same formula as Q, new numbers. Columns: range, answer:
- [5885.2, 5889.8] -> 7.96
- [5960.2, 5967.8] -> 9.64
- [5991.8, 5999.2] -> 9.83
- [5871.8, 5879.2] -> 9.49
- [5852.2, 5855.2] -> 9.68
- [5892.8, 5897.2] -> 7.63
